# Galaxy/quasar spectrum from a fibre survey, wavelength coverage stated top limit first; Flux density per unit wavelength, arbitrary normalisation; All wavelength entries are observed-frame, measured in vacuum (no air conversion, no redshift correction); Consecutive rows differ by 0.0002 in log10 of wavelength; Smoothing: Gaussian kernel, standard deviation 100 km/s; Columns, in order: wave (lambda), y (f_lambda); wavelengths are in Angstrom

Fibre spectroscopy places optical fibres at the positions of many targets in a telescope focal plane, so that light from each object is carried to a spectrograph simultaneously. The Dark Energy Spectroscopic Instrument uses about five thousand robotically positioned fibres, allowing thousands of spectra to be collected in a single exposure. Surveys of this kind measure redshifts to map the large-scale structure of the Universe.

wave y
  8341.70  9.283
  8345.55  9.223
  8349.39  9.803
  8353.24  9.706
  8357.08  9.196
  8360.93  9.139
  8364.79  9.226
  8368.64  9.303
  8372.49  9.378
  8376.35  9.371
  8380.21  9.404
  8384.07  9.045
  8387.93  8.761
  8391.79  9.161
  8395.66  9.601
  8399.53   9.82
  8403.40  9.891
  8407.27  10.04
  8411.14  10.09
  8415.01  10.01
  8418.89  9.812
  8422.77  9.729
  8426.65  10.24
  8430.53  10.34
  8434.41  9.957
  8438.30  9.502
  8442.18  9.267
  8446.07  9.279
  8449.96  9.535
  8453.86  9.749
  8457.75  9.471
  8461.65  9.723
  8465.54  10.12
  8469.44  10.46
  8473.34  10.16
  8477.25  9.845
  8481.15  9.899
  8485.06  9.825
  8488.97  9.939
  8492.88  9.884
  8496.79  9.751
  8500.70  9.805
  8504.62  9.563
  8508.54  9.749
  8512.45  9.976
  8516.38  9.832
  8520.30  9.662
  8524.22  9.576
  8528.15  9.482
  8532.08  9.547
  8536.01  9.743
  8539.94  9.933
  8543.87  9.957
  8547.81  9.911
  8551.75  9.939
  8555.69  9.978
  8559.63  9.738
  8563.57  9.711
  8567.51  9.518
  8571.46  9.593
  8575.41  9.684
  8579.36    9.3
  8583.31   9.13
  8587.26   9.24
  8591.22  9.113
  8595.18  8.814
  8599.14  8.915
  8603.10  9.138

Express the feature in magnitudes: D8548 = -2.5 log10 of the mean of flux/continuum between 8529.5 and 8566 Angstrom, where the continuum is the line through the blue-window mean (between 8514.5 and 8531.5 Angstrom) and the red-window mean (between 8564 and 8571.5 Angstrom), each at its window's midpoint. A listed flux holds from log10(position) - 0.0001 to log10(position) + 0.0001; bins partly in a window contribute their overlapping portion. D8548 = -0.02 mag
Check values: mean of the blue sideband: 9.63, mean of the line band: 9.82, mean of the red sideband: 9.58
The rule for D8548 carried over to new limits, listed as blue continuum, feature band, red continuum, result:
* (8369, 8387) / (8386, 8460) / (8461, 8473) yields 0.00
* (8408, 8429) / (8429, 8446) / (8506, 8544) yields 0.03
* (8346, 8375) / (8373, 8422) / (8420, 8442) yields 0.01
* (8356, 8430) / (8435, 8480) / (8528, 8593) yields -0.02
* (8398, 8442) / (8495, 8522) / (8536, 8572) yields 0.01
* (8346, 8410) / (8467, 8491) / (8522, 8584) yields -0.05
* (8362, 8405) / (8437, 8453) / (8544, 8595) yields 0.00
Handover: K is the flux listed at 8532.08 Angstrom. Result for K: 9.547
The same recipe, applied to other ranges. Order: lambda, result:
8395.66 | 9.601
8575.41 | 9.684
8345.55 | 9.223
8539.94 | 9.933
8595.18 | 8.814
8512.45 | 9.976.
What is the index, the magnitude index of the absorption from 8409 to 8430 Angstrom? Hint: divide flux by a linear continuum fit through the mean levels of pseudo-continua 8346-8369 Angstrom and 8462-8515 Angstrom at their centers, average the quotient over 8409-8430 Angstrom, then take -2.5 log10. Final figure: -0.04 mag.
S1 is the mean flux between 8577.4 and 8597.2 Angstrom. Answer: 9.12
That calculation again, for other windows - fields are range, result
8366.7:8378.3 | 9.35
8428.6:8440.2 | 9.93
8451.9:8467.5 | 9.77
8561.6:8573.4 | 9.61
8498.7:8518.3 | 9.78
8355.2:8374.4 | 9.25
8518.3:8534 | 9.57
